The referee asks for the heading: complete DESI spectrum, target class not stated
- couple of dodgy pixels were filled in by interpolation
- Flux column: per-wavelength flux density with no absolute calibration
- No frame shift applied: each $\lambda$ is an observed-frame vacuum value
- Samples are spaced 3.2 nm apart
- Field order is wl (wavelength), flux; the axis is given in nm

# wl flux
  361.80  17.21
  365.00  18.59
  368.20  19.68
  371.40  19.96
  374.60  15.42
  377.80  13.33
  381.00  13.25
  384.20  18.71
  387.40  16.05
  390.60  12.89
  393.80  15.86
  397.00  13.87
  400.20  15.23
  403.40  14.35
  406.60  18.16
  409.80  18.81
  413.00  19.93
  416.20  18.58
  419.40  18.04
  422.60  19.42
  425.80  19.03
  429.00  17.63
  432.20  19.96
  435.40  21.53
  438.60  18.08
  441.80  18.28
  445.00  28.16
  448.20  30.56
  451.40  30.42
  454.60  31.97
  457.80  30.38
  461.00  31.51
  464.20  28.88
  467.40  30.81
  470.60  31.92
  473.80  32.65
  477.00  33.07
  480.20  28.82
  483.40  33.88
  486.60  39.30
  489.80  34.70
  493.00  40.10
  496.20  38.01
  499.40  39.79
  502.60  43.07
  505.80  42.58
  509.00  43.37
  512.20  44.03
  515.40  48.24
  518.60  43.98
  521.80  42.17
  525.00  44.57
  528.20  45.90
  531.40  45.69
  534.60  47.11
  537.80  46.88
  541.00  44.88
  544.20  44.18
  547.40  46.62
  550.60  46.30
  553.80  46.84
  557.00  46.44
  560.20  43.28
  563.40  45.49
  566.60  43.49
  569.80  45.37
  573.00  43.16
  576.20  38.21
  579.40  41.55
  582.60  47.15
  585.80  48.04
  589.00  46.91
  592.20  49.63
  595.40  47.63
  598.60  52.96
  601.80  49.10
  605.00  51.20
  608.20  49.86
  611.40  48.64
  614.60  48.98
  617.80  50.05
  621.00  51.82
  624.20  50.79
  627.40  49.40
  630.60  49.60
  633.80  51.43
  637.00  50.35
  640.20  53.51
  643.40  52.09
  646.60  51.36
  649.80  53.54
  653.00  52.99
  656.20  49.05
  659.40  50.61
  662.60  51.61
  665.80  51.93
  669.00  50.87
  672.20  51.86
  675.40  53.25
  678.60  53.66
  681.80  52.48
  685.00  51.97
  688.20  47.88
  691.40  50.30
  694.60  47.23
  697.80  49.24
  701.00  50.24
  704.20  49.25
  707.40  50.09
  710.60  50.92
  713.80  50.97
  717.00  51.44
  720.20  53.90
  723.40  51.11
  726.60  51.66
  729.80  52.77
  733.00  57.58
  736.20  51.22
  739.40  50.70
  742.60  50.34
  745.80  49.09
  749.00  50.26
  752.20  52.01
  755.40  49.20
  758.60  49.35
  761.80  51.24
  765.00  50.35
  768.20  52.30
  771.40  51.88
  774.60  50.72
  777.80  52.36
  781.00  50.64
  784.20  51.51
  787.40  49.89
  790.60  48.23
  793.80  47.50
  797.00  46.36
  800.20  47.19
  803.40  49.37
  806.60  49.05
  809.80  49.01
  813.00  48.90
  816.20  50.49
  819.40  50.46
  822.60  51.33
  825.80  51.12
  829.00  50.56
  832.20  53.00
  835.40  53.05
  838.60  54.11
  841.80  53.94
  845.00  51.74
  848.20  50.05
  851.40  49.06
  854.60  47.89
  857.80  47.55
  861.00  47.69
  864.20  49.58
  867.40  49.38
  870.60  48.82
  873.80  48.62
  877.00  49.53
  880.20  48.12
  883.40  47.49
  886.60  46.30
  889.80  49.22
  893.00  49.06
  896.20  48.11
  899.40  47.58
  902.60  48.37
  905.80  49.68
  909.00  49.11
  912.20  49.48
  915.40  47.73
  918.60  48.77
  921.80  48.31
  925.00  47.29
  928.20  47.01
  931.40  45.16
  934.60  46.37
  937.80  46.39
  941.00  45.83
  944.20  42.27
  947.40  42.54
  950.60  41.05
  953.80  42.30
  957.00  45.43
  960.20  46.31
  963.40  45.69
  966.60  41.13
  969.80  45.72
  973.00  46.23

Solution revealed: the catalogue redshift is 0.11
